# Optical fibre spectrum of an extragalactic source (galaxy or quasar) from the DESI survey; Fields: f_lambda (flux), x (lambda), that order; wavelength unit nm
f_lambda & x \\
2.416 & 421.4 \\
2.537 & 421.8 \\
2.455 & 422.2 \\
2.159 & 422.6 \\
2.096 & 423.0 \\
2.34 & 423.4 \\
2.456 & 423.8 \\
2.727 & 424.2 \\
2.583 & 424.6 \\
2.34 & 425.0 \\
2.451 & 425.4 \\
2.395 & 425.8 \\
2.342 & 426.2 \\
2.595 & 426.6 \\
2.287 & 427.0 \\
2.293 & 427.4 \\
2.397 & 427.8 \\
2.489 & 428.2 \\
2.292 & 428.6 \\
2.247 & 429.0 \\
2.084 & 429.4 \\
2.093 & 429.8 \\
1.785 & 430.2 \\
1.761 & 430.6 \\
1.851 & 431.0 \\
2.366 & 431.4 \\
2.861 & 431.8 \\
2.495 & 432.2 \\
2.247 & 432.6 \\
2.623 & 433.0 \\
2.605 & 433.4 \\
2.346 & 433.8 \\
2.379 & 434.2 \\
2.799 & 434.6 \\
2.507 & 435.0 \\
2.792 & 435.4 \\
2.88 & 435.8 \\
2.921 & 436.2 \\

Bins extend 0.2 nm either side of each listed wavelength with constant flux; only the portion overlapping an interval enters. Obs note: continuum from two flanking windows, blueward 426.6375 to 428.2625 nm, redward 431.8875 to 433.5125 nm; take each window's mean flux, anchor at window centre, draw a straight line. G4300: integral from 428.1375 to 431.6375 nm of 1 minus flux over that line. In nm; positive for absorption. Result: 0.49 nm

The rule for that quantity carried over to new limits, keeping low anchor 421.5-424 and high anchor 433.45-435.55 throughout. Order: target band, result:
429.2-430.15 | 0.17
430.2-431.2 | 0.28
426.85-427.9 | 0.05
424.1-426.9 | -0.09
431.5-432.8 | 0.00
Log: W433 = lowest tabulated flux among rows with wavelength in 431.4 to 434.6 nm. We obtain 2.247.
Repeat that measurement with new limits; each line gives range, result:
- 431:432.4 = 1.851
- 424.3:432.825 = 1.761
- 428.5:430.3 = 1.785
